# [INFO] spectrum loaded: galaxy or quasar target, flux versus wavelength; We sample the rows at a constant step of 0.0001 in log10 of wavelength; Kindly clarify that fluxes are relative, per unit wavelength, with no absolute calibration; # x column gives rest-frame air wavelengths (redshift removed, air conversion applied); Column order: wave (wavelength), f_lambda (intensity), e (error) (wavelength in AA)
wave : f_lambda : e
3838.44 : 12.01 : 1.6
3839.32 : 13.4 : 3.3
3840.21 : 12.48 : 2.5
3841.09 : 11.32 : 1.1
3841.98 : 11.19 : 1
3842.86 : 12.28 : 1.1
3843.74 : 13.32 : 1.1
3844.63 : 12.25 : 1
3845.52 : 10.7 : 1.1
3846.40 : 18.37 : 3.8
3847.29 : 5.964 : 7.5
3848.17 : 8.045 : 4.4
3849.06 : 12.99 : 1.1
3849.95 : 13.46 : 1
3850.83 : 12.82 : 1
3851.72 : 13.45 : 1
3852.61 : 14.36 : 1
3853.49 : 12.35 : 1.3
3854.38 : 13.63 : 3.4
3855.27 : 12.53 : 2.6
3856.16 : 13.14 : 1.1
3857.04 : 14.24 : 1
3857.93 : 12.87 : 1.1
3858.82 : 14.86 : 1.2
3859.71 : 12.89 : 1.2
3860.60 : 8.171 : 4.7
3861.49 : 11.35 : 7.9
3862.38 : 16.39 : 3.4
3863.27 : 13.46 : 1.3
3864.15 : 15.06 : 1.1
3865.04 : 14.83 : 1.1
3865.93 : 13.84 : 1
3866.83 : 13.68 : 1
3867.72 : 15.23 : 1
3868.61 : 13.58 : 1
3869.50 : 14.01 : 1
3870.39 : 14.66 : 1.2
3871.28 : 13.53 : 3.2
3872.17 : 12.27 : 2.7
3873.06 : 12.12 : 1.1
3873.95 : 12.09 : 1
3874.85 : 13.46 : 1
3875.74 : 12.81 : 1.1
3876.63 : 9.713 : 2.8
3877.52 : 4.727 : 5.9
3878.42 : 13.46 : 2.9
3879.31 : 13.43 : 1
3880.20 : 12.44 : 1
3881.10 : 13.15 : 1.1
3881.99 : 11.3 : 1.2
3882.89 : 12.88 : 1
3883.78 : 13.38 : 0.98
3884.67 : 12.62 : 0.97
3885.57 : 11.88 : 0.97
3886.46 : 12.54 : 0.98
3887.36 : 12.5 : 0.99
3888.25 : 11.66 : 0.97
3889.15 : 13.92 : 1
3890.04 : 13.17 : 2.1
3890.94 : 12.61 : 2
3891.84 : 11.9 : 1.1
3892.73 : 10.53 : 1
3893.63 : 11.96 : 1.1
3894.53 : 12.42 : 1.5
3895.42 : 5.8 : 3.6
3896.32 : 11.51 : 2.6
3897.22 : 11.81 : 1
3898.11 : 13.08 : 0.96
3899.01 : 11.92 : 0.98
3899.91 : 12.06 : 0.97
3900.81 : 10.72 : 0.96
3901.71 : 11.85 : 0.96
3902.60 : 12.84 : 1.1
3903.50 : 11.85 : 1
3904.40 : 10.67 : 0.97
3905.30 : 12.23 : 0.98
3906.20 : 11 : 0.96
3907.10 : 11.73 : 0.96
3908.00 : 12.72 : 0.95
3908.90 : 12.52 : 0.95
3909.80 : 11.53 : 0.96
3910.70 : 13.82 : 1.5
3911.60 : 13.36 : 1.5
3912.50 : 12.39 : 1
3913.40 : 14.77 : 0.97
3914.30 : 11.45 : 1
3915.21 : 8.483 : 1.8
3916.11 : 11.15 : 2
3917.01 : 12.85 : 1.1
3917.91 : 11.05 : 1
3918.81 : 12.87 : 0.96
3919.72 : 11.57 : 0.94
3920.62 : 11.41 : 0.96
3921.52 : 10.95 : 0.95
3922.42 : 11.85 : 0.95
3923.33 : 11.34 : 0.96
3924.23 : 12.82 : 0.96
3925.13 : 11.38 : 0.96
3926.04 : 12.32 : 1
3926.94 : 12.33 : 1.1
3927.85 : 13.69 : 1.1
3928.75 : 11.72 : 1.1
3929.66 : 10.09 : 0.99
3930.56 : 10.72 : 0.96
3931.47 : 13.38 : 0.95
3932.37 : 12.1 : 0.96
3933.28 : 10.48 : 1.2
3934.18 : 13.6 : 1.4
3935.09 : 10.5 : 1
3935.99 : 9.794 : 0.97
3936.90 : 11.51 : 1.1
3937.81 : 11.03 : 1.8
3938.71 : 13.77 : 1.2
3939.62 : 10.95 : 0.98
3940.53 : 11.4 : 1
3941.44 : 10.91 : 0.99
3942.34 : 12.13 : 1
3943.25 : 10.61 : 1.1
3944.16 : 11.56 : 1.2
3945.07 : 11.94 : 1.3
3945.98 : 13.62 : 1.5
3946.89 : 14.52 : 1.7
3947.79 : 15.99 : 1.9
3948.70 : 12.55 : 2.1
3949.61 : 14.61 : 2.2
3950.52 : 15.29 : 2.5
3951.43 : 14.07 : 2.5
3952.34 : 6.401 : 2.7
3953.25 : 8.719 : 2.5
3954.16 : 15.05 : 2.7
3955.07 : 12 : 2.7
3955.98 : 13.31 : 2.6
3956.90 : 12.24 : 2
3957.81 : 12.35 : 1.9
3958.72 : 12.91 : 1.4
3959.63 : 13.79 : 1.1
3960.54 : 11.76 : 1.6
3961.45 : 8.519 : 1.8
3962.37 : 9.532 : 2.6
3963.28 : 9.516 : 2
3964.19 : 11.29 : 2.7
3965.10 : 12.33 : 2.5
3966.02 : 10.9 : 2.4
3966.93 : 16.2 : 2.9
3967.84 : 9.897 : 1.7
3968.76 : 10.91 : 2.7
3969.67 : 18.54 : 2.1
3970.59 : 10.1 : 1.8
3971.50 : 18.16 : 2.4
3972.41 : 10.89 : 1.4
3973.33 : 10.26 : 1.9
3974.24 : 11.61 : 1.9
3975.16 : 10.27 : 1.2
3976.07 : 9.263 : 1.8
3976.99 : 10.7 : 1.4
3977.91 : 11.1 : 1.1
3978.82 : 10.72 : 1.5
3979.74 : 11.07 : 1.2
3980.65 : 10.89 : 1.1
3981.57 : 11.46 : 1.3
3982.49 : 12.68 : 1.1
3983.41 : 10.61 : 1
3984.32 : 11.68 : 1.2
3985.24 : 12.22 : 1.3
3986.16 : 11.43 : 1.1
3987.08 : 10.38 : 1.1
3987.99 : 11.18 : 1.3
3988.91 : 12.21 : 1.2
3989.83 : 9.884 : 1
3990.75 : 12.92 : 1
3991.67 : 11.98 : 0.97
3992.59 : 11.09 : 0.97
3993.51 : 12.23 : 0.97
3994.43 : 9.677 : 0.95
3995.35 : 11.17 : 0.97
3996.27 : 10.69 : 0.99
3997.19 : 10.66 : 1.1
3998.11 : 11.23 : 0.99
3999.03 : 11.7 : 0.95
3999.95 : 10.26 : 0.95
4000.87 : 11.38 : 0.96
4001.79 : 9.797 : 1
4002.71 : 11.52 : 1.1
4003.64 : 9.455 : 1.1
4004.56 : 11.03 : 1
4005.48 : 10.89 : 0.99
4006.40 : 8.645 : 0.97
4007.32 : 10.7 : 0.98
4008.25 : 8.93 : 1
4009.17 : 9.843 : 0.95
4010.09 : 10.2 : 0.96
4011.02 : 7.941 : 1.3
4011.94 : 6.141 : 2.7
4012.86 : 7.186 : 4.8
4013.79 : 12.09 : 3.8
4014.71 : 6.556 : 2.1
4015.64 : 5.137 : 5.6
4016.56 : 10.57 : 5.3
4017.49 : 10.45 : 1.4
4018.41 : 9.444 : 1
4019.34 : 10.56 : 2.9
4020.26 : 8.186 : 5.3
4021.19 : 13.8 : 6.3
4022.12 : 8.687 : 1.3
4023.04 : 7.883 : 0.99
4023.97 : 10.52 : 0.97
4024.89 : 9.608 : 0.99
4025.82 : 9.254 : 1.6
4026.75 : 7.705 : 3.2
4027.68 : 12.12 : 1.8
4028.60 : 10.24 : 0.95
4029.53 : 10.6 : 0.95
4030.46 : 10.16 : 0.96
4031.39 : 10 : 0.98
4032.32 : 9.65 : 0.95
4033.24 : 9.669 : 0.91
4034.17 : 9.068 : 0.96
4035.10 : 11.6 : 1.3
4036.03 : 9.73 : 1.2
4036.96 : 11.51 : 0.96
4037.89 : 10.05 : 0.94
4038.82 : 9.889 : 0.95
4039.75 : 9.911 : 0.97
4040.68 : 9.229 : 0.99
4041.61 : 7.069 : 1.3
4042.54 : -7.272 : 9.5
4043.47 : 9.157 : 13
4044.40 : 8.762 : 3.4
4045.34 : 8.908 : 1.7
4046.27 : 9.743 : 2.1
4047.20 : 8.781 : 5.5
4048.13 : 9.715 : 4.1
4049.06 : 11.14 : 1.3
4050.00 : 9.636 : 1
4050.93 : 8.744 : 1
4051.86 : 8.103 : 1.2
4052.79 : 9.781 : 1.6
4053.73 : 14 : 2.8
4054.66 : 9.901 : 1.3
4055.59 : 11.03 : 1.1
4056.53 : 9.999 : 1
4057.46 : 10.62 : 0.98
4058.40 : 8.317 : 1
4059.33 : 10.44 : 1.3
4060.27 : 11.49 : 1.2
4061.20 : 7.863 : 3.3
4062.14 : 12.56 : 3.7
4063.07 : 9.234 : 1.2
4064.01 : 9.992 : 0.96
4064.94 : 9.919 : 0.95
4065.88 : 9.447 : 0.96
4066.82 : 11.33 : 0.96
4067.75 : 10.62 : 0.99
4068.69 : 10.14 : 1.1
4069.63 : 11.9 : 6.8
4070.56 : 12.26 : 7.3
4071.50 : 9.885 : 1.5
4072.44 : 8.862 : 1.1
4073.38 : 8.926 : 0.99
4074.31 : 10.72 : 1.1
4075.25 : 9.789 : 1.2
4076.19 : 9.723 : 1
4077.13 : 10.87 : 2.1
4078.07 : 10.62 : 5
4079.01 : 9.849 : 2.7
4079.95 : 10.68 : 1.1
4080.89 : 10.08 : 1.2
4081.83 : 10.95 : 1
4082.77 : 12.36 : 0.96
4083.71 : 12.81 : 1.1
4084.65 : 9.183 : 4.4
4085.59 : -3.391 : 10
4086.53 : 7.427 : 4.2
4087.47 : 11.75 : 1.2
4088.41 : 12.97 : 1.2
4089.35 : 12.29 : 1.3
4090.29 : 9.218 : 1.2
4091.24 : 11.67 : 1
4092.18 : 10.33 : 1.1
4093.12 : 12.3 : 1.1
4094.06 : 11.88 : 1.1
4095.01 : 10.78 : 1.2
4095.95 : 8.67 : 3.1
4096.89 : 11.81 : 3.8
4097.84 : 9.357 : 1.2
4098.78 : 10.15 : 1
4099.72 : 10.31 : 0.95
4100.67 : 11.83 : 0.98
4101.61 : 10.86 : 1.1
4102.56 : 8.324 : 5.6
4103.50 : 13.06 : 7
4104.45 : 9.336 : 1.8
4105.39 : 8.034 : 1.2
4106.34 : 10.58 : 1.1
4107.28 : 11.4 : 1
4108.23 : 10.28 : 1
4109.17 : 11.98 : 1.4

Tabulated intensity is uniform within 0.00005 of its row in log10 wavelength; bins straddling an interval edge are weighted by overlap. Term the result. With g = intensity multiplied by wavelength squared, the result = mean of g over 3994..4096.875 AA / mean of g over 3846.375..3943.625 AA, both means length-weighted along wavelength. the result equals 0.87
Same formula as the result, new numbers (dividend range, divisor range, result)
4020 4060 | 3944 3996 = 0.82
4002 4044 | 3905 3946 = 0.82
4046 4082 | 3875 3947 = 0.93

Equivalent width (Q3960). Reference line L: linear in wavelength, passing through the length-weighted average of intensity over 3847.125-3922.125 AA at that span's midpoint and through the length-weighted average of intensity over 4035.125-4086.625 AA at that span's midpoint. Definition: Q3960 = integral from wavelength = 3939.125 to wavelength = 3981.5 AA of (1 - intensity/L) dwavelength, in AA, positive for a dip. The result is -3.3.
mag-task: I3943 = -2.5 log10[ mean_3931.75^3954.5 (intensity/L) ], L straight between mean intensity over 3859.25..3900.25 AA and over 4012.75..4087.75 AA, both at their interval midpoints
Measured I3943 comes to -0.070 mag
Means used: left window 12.4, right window 9.58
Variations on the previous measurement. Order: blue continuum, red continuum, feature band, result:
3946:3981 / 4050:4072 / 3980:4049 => 0.13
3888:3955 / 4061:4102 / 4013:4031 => 0.14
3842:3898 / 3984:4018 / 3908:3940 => -0.03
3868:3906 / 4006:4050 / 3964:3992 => -0.15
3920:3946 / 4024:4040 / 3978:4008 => -0.03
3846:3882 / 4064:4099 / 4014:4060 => 0.15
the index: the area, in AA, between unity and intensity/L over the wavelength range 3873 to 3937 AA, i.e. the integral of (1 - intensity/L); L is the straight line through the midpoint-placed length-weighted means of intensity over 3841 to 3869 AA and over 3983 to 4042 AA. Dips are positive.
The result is 0.8 AA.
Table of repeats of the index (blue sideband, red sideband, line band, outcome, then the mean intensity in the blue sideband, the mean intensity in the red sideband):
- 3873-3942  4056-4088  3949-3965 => -0.8 AA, 11.8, 9.92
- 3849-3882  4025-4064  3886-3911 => 0.9 AA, 13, 9.47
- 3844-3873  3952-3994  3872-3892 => 0.9 AA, 13.1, 11.6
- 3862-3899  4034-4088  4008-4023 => 1.8 AA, 12.6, 9.58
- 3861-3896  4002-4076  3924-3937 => -0.2 AA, 12.6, 9.6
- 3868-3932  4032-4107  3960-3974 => -0.9 AA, 12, 9.86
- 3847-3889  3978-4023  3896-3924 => 0.0 AA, 12.7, 10.4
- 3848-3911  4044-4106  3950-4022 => 1.4 AA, 12.5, 10.1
